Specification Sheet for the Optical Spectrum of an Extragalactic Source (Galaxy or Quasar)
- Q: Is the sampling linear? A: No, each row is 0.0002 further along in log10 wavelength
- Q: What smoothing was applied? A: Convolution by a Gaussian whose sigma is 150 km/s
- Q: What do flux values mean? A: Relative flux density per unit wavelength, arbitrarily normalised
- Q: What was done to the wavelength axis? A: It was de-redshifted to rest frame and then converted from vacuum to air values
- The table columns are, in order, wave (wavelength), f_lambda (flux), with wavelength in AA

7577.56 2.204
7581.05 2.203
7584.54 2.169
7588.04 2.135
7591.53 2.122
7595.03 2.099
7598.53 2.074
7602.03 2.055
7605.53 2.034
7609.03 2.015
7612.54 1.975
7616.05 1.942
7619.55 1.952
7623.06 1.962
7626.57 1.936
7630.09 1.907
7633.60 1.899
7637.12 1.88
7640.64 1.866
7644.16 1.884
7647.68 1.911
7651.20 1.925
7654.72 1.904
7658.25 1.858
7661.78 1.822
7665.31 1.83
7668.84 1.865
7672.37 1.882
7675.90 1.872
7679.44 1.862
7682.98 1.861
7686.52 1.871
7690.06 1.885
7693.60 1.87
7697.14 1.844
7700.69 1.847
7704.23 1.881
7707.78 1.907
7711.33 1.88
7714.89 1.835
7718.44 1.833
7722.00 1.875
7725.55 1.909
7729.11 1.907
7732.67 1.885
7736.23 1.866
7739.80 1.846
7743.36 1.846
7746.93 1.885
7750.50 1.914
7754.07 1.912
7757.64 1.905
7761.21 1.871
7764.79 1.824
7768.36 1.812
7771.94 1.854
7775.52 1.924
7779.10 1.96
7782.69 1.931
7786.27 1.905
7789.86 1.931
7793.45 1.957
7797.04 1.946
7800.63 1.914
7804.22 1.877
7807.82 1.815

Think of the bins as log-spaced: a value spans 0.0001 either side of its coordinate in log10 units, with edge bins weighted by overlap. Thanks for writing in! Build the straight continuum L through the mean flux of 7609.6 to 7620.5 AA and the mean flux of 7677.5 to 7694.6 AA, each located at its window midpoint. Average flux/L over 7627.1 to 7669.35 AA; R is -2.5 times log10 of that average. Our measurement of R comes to 0.02 mag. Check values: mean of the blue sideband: 1.96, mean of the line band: 1.88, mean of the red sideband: 1.87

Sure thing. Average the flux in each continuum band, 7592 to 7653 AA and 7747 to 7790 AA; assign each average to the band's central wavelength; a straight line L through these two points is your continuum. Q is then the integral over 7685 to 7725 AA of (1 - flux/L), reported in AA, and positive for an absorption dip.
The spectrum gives 1.2 AA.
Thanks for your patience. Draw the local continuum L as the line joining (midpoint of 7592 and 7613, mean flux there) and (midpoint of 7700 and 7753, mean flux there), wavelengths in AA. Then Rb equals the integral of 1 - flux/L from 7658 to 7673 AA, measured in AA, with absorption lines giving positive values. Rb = 0.9 AA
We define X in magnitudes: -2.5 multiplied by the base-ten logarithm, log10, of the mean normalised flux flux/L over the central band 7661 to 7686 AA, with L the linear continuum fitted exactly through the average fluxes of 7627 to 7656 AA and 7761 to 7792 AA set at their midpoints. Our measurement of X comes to 0.022 mag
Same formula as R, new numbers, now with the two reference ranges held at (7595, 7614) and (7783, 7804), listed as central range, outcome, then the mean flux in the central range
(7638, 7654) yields 0.06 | 1.9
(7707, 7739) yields 0.05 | 1.88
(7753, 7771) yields 0.05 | 1.86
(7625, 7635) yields 0.06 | 1.91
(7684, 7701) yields 0.07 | 1.86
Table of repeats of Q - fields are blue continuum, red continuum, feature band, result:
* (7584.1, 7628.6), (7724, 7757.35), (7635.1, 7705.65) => 3.3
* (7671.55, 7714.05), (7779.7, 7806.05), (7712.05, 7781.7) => 0.8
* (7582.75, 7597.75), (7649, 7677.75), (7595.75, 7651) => 1.6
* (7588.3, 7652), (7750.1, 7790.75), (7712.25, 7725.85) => 0.4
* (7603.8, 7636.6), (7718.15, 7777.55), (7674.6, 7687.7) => 0.3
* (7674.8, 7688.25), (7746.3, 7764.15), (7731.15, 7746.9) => 0.2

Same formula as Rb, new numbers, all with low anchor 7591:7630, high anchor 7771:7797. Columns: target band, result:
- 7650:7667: 1.0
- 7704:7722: 0.9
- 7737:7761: 0.7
